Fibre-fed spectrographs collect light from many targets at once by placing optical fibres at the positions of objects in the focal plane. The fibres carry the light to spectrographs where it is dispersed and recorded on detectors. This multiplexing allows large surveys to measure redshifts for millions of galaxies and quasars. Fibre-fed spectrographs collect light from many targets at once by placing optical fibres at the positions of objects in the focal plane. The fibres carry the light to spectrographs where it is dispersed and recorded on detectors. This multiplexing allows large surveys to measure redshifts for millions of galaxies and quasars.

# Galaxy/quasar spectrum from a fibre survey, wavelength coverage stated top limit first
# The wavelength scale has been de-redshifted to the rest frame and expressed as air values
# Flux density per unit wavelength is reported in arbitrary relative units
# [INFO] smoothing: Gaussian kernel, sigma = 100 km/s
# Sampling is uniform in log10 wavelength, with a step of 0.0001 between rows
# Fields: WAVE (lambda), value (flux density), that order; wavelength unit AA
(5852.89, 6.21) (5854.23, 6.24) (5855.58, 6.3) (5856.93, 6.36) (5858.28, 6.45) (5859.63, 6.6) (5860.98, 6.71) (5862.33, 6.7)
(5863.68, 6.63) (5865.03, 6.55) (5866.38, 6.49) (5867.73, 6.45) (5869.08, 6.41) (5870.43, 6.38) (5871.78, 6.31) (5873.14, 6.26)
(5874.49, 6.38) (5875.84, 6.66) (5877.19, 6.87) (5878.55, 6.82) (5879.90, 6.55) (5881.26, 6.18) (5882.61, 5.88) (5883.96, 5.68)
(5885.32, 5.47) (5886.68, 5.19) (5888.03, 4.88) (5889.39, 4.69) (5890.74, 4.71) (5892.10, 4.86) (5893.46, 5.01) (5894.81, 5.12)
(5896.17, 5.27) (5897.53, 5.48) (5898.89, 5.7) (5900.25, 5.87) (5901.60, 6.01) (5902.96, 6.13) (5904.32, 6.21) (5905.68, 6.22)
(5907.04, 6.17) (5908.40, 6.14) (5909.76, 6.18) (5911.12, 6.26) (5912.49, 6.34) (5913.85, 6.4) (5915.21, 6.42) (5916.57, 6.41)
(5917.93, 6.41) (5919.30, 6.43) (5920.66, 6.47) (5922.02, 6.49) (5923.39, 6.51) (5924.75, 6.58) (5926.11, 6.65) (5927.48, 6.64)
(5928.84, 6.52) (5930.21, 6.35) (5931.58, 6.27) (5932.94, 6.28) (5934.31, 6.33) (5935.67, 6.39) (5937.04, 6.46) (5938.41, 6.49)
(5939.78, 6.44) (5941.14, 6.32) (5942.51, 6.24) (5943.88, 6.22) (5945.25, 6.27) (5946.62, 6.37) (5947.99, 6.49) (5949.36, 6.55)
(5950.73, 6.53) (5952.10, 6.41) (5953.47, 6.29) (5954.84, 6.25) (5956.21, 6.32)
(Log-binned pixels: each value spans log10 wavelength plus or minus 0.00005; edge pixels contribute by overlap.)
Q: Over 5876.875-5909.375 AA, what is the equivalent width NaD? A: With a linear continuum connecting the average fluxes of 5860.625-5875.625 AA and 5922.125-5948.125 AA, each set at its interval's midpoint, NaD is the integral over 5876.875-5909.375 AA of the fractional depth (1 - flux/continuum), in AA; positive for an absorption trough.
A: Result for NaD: 3.8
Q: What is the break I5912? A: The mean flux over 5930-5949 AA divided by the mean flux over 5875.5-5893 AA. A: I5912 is 1.1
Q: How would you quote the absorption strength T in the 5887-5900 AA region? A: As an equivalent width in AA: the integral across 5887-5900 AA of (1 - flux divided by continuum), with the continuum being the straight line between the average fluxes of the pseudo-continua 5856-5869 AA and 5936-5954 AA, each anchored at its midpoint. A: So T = 2.8 AA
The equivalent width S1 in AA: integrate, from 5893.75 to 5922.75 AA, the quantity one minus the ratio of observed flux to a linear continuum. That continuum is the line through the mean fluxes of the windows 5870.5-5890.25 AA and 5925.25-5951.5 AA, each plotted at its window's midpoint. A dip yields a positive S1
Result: 0.5 AA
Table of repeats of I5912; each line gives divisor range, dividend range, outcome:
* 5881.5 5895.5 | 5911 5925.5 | 1.24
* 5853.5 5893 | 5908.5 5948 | 1.05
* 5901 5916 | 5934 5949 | 1.02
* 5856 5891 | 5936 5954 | 1.03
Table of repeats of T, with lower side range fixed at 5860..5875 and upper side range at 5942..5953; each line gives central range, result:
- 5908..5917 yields 0.2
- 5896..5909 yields 1.0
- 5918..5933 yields -0.2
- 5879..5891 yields 1.7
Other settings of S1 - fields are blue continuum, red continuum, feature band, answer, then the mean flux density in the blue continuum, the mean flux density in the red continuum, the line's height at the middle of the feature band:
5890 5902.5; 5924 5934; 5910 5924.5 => -0.8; 5.35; 6.47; 6.07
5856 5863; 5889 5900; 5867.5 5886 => -1.4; 6.55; 5.15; 5.86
